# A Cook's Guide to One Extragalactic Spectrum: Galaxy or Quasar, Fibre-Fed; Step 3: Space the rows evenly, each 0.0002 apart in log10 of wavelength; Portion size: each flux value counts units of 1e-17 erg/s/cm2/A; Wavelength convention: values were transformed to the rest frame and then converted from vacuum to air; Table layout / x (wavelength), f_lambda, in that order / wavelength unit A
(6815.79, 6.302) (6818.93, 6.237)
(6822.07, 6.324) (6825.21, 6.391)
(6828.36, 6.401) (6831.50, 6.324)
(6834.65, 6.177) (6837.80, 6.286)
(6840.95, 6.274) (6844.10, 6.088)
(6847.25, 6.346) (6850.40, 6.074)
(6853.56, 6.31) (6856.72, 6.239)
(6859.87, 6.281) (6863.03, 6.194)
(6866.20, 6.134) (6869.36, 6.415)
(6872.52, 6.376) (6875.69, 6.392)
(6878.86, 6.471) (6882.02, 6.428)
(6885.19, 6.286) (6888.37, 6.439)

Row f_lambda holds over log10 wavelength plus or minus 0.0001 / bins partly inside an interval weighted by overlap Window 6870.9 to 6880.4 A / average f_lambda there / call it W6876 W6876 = 6.41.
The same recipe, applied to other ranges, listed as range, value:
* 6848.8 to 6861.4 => 6.23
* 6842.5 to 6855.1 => 6.21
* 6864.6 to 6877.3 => 6.32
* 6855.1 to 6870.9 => 6.25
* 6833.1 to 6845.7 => 6.21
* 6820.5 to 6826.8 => 6.35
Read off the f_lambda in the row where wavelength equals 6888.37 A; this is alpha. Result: 6.439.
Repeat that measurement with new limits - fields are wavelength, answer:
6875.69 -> 6.392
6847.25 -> 6.346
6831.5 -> 6.324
